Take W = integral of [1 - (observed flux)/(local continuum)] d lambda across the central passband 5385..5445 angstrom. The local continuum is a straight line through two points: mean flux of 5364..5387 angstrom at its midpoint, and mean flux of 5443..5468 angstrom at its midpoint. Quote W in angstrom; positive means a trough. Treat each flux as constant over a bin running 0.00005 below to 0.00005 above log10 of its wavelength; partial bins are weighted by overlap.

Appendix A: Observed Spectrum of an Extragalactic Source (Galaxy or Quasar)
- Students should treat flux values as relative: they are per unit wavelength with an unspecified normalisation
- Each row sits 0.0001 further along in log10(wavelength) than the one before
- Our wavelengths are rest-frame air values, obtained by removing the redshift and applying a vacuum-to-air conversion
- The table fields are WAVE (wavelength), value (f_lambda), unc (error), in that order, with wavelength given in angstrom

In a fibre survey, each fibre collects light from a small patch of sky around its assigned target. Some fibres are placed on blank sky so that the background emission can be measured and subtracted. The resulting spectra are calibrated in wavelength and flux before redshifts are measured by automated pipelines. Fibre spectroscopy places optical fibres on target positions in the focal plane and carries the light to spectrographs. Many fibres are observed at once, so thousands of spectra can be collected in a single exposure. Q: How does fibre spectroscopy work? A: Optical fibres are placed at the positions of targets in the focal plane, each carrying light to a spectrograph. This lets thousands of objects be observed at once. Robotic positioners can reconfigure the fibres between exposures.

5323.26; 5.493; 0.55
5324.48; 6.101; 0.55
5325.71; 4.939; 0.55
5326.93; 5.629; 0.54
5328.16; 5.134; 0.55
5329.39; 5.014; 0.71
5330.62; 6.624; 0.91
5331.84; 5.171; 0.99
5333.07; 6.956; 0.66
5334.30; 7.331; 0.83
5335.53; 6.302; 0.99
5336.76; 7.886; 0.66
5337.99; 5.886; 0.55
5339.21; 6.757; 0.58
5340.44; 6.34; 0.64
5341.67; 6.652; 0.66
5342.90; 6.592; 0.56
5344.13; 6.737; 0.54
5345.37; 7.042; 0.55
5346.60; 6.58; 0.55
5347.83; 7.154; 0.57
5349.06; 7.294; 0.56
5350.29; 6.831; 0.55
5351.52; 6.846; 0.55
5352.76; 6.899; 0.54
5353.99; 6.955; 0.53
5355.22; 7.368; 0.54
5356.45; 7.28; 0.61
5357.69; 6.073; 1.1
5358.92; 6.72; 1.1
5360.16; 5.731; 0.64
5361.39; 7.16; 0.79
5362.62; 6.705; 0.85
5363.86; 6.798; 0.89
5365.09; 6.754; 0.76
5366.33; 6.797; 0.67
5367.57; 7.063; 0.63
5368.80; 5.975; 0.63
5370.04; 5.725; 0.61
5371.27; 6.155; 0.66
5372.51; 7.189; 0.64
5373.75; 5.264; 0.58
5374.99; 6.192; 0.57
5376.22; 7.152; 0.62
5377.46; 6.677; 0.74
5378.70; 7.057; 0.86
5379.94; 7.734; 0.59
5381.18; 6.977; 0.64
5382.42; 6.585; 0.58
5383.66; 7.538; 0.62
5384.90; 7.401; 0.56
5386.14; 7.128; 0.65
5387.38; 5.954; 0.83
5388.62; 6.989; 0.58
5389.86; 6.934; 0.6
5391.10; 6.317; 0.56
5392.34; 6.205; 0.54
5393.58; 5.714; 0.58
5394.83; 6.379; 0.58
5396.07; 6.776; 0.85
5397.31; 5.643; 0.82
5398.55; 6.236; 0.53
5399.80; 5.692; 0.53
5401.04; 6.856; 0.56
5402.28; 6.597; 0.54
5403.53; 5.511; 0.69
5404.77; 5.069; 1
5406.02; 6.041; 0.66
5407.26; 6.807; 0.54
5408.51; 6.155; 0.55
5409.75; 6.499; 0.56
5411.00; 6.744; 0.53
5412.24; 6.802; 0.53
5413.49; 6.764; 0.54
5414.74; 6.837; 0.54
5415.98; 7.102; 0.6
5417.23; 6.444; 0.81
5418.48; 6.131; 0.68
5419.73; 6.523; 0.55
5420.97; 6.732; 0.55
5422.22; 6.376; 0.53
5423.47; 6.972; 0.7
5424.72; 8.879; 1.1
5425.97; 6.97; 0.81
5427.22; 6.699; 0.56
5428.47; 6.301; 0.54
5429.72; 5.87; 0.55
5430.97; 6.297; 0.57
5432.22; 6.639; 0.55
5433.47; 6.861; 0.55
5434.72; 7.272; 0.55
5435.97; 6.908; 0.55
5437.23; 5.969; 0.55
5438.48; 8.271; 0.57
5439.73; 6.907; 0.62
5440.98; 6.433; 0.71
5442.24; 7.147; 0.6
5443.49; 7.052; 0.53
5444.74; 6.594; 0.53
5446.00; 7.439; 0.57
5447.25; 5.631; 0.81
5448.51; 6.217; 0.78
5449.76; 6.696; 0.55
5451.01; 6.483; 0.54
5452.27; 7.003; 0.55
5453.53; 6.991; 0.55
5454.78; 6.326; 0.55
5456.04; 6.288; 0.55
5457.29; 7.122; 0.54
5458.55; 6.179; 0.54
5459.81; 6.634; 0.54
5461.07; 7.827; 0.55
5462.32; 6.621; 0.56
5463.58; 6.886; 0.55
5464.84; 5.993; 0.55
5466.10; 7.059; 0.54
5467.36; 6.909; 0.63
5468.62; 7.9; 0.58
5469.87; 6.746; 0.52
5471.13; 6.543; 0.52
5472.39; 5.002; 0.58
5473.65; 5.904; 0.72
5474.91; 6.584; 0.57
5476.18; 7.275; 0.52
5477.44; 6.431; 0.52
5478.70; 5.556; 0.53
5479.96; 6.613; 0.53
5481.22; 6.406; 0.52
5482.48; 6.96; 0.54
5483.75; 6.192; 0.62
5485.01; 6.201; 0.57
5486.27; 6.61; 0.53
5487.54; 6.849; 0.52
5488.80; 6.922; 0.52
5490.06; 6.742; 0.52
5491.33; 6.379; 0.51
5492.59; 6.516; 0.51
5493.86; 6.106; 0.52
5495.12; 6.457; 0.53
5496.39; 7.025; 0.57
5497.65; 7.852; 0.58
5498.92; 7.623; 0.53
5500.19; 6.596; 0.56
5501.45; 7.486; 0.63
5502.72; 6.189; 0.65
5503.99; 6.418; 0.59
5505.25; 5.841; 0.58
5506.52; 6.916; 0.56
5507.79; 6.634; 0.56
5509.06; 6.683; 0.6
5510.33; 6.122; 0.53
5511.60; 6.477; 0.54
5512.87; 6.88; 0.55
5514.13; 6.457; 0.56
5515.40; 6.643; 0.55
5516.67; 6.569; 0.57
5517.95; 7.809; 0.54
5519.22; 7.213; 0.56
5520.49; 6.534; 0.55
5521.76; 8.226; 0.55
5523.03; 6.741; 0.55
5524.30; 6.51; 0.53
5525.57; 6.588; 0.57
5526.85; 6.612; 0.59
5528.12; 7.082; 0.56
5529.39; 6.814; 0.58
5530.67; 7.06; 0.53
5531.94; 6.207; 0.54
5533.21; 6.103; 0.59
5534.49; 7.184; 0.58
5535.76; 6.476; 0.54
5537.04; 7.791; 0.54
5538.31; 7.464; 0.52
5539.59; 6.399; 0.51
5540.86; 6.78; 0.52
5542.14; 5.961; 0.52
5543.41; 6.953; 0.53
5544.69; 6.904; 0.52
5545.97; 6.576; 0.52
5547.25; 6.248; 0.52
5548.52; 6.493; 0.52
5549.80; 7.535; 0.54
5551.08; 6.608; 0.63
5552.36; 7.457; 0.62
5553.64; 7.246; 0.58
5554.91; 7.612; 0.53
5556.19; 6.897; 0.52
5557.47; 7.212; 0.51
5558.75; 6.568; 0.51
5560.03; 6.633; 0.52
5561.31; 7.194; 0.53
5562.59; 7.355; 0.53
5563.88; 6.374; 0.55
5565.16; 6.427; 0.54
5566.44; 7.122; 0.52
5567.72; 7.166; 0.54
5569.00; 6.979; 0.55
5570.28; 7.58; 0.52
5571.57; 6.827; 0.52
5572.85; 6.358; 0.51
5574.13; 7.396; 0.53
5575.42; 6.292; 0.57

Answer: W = 1.1 angstrom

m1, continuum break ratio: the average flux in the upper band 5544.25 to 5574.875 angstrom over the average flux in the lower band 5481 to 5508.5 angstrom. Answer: 1.0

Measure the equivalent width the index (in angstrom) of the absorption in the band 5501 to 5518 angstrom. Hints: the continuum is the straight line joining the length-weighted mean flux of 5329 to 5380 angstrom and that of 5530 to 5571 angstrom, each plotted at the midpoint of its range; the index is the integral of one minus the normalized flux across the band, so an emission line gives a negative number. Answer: 0.6 angstrom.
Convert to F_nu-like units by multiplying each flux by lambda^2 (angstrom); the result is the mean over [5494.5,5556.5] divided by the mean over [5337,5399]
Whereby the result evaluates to 1.1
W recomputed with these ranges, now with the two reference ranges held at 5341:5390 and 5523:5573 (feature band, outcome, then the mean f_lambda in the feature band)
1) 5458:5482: 0.8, 6.59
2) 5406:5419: 0.4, 6.6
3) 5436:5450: 0.1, 6.77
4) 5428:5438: 0.4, 6.54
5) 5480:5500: 0.3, 6.72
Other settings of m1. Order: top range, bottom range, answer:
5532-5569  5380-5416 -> 1.06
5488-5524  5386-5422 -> 1.06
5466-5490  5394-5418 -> 1.03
